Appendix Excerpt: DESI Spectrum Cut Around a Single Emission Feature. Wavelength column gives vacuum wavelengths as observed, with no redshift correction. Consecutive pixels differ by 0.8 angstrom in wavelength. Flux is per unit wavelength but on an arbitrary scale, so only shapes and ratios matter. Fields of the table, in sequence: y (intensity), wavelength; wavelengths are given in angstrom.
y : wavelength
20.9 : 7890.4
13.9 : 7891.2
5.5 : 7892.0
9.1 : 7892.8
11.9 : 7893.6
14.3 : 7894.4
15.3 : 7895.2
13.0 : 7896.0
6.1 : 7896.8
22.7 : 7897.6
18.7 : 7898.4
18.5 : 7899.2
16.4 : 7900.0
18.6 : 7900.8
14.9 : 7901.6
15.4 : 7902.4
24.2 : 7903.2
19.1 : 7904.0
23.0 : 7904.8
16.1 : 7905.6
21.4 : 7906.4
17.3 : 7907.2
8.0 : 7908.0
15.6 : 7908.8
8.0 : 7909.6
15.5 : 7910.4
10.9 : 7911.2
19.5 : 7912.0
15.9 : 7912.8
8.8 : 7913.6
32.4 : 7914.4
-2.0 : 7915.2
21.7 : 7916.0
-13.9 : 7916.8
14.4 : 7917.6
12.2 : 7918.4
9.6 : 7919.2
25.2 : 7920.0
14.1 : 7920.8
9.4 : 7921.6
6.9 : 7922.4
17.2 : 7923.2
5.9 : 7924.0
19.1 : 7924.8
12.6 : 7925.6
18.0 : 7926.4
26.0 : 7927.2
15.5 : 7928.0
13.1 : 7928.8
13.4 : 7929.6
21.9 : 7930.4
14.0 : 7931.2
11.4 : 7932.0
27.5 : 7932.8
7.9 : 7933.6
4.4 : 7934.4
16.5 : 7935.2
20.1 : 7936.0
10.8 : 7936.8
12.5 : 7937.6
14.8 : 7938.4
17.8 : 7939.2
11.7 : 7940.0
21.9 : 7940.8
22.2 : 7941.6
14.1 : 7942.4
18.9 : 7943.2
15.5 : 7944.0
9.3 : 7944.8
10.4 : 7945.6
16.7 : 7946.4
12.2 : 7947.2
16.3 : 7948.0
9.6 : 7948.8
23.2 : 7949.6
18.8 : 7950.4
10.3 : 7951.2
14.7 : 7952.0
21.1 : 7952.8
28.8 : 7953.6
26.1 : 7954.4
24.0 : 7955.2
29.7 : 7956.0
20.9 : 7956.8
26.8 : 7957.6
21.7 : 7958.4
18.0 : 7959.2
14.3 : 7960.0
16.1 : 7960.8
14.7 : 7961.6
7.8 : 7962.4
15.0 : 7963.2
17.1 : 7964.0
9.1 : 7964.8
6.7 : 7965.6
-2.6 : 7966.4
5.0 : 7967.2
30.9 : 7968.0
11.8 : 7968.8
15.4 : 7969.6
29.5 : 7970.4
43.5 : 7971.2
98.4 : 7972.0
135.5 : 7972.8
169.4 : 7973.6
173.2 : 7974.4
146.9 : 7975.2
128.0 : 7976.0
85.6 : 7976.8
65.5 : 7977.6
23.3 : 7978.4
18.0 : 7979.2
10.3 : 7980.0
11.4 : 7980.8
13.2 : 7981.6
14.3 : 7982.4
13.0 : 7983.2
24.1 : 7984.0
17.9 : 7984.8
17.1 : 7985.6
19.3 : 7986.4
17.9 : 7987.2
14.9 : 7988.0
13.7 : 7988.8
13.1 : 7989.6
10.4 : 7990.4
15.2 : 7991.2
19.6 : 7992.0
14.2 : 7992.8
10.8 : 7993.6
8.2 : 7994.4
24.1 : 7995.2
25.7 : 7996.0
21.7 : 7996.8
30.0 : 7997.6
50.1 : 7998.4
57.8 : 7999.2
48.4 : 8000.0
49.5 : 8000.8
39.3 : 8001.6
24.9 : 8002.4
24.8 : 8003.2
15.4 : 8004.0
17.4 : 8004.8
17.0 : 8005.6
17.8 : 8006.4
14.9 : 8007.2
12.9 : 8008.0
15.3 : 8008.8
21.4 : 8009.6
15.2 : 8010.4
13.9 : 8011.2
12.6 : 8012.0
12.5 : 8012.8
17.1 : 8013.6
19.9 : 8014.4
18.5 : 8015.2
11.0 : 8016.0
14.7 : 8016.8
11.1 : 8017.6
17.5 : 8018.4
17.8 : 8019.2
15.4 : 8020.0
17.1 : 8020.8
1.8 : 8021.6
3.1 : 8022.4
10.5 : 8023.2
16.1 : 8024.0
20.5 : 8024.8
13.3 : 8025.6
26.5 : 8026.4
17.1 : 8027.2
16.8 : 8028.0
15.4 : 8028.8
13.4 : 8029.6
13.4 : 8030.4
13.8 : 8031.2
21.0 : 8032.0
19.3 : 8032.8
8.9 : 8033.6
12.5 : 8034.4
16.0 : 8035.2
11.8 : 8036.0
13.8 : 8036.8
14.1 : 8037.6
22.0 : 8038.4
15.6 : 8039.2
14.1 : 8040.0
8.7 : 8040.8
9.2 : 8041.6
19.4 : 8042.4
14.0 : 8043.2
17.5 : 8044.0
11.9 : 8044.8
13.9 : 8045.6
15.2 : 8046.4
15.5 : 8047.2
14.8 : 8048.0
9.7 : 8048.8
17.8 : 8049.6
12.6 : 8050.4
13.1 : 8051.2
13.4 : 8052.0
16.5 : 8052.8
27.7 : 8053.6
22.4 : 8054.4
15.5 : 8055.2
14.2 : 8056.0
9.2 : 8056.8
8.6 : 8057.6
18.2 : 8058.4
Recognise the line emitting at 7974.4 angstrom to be H-alpha 6563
